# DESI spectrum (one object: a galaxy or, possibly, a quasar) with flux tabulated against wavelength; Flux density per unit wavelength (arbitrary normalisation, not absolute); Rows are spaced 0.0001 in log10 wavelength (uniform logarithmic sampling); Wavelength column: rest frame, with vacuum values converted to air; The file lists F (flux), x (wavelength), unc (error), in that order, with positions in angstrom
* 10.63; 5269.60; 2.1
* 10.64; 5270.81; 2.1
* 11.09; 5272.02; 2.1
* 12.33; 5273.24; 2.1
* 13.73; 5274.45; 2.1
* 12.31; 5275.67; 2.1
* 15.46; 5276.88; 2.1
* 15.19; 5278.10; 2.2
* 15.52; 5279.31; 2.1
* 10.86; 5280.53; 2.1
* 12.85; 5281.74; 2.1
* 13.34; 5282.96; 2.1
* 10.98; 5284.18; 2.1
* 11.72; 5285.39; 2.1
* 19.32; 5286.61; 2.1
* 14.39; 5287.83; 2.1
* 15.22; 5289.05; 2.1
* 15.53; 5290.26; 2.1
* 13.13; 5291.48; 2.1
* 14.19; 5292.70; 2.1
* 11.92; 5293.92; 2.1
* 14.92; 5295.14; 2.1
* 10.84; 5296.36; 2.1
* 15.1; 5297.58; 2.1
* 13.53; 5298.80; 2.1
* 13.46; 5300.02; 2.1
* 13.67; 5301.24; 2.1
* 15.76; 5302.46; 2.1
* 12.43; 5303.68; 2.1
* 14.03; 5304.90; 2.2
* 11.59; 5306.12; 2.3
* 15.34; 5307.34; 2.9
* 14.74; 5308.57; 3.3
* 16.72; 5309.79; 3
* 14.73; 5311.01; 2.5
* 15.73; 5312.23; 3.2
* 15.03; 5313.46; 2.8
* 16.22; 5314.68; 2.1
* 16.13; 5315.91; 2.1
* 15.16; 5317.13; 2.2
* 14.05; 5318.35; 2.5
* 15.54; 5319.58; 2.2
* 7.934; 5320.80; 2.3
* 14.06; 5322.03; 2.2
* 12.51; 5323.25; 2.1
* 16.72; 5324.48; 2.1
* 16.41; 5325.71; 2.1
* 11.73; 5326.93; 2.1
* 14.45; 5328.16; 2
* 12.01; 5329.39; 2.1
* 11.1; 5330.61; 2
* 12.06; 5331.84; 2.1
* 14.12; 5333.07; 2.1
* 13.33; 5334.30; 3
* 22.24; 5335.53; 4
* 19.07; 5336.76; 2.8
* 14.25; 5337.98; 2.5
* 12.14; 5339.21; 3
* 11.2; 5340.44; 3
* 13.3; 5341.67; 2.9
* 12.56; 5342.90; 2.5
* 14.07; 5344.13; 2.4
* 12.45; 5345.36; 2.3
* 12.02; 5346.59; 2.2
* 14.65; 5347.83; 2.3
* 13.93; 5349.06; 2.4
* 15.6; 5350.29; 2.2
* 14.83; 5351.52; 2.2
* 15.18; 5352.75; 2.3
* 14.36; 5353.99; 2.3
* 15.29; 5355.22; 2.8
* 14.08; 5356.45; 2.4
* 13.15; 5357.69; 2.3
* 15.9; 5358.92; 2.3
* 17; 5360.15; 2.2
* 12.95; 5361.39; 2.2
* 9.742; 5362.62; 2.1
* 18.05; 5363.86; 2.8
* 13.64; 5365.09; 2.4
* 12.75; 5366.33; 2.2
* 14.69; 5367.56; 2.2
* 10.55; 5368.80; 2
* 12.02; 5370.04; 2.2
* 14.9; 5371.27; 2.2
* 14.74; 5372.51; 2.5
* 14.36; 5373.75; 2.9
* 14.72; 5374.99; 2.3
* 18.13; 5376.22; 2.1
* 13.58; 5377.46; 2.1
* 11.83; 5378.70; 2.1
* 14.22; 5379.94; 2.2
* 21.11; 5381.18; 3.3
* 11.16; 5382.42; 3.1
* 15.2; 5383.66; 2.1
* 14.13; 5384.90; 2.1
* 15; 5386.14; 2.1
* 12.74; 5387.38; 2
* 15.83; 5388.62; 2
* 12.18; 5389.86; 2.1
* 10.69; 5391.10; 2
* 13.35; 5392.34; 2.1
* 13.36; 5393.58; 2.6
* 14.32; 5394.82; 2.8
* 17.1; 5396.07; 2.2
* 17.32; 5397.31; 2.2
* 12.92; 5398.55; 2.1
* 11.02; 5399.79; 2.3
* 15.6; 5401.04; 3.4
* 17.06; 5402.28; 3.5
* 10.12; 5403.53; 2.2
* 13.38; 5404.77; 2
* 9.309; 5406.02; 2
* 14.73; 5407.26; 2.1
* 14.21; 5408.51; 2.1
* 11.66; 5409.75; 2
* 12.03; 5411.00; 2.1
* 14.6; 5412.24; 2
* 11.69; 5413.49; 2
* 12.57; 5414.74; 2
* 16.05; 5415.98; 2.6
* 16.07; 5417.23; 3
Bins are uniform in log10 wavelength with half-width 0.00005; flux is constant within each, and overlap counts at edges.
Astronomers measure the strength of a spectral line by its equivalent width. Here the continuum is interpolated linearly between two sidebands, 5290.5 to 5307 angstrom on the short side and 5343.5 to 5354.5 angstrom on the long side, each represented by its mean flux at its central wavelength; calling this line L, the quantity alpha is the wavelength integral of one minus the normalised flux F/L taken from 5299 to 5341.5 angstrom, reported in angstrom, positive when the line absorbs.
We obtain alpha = -1.6 angstrom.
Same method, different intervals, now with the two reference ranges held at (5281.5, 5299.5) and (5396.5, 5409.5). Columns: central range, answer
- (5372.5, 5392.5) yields -1.0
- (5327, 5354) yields -0.6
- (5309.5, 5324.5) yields -0.8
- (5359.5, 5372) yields 0.0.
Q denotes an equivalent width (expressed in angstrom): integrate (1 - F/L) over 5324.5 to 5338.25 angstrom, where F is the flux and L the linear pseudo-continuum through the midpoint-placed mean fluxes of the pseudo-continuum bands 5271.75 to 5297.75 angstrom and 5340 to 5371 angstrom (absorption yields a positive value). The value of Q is -1.0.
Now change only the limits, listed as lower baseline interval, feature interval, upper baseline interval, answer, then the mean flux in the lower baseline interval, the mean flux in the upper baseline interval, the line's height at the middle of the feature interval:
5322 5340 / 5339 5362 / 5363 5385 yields 0.68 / 14.4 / 14.4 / 14.4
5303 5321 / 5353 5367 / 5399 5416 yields -0.52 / 14.5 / 13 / 13.8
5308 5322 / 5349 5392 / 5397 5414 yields -1.42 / 14.7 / 13.2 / 13.8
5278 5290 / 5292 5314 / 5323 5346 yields -0.20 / 13.9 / 14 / 14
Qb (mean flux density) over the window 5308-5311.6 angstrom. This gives 15.4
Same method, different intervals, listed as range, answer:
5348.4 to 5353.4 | 14.9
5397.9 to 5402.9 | 14.2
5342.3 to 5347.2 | 12.8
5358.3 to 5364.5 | 14.7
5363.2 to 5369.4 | 13.9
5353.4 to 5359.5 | 14.6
